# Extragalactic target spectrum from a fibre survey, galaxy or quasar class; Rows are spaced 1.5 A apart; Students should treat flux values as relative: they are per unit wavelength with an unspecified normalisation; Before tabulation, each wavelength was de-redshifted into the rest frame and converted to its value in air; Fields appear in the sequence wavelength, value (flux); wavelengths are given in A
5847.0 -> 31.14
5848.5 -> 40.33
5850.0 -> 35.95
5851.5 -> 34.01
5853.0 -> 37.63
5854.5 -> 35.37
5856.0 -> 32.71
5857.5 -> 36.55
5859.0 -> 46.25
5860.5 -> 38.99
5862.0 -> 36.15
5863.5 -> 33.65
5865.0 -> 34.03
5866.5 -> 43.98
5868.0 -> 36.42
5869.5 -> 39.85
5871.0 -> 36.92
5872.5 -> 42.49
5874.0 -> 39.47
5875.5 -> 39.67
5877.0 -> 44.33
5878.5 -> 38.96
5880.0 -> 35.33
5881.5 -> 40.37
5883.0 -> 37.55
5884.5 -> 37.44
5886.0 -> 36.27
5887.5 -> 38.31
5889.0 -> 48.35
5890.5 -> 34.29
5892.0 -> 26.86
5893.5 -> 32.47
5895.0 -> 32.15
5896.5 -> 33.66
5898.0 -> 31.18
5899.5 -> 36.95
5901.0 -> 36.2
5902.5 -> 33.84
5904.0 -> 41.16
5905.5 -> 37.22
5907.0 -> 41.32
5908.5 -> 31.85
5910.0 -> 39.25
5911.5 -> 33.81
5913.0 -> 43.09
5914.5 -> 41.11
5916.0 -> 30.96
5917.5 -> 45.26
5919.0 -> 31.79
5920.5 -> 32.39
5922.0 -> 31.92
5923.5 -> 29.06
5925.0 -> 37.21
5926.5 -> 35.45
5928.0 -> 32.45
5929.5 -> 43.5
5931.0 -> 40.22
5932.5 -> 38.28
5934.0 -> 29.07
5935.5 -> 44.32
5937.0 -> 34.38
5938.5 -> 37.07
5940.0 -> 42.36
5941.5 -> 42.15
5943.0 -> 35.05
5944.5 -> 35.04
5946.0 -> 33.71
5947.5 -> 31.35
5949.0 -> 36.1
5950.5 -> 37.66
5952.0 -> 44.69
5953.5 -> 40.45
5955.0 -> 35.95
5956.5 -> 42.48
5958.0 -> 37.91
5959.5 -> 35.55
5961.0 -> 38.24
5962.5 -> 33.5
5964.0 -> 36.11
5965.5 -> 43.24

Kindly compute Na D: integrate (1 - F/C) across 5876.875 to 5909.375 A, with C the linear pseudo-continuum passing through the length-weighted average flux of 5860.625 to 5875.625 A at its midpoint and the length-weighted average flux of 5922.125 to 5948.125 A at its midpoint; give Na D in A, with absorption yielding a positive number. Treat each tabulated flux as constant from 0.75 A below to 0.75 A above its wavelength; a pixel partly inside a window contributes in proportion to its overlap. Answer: 0.92 A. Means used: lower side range 38.2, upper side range 36.4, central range 36.5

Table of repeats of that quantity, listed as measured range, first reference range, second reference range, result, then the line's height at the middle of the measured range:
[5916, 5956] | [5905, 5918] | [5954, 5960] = 1.48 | 38.1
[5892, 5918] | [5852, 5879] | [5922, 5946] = 0.89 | 37.5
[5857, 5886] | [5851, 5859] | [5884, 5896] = -2.25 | 36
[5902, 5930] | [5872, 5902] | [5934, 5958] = 0.78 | 37.5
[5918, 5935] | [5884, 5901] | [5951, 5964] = 0.91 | 36.9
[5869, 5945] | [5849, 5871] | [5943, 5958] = 0.58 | 37.3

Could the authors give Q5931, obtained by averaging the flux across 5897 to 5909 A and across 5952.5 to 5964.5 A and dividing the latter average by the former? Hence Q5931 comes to 1.04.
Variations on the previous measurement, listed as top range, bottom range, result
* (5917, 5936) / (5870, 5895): 0.95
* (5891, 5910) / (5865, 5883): 0.88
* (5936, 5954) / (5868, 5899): 1.01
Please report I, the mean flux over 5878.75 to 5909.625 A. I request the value 36.2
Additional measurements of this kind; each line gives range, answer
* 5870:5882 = 39.7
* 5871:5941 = 37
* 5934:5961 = 37.8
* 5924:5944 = 37.7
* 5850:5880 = 38.2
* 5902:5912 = 37.1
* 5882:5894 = 36.6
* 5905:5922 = 36.9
